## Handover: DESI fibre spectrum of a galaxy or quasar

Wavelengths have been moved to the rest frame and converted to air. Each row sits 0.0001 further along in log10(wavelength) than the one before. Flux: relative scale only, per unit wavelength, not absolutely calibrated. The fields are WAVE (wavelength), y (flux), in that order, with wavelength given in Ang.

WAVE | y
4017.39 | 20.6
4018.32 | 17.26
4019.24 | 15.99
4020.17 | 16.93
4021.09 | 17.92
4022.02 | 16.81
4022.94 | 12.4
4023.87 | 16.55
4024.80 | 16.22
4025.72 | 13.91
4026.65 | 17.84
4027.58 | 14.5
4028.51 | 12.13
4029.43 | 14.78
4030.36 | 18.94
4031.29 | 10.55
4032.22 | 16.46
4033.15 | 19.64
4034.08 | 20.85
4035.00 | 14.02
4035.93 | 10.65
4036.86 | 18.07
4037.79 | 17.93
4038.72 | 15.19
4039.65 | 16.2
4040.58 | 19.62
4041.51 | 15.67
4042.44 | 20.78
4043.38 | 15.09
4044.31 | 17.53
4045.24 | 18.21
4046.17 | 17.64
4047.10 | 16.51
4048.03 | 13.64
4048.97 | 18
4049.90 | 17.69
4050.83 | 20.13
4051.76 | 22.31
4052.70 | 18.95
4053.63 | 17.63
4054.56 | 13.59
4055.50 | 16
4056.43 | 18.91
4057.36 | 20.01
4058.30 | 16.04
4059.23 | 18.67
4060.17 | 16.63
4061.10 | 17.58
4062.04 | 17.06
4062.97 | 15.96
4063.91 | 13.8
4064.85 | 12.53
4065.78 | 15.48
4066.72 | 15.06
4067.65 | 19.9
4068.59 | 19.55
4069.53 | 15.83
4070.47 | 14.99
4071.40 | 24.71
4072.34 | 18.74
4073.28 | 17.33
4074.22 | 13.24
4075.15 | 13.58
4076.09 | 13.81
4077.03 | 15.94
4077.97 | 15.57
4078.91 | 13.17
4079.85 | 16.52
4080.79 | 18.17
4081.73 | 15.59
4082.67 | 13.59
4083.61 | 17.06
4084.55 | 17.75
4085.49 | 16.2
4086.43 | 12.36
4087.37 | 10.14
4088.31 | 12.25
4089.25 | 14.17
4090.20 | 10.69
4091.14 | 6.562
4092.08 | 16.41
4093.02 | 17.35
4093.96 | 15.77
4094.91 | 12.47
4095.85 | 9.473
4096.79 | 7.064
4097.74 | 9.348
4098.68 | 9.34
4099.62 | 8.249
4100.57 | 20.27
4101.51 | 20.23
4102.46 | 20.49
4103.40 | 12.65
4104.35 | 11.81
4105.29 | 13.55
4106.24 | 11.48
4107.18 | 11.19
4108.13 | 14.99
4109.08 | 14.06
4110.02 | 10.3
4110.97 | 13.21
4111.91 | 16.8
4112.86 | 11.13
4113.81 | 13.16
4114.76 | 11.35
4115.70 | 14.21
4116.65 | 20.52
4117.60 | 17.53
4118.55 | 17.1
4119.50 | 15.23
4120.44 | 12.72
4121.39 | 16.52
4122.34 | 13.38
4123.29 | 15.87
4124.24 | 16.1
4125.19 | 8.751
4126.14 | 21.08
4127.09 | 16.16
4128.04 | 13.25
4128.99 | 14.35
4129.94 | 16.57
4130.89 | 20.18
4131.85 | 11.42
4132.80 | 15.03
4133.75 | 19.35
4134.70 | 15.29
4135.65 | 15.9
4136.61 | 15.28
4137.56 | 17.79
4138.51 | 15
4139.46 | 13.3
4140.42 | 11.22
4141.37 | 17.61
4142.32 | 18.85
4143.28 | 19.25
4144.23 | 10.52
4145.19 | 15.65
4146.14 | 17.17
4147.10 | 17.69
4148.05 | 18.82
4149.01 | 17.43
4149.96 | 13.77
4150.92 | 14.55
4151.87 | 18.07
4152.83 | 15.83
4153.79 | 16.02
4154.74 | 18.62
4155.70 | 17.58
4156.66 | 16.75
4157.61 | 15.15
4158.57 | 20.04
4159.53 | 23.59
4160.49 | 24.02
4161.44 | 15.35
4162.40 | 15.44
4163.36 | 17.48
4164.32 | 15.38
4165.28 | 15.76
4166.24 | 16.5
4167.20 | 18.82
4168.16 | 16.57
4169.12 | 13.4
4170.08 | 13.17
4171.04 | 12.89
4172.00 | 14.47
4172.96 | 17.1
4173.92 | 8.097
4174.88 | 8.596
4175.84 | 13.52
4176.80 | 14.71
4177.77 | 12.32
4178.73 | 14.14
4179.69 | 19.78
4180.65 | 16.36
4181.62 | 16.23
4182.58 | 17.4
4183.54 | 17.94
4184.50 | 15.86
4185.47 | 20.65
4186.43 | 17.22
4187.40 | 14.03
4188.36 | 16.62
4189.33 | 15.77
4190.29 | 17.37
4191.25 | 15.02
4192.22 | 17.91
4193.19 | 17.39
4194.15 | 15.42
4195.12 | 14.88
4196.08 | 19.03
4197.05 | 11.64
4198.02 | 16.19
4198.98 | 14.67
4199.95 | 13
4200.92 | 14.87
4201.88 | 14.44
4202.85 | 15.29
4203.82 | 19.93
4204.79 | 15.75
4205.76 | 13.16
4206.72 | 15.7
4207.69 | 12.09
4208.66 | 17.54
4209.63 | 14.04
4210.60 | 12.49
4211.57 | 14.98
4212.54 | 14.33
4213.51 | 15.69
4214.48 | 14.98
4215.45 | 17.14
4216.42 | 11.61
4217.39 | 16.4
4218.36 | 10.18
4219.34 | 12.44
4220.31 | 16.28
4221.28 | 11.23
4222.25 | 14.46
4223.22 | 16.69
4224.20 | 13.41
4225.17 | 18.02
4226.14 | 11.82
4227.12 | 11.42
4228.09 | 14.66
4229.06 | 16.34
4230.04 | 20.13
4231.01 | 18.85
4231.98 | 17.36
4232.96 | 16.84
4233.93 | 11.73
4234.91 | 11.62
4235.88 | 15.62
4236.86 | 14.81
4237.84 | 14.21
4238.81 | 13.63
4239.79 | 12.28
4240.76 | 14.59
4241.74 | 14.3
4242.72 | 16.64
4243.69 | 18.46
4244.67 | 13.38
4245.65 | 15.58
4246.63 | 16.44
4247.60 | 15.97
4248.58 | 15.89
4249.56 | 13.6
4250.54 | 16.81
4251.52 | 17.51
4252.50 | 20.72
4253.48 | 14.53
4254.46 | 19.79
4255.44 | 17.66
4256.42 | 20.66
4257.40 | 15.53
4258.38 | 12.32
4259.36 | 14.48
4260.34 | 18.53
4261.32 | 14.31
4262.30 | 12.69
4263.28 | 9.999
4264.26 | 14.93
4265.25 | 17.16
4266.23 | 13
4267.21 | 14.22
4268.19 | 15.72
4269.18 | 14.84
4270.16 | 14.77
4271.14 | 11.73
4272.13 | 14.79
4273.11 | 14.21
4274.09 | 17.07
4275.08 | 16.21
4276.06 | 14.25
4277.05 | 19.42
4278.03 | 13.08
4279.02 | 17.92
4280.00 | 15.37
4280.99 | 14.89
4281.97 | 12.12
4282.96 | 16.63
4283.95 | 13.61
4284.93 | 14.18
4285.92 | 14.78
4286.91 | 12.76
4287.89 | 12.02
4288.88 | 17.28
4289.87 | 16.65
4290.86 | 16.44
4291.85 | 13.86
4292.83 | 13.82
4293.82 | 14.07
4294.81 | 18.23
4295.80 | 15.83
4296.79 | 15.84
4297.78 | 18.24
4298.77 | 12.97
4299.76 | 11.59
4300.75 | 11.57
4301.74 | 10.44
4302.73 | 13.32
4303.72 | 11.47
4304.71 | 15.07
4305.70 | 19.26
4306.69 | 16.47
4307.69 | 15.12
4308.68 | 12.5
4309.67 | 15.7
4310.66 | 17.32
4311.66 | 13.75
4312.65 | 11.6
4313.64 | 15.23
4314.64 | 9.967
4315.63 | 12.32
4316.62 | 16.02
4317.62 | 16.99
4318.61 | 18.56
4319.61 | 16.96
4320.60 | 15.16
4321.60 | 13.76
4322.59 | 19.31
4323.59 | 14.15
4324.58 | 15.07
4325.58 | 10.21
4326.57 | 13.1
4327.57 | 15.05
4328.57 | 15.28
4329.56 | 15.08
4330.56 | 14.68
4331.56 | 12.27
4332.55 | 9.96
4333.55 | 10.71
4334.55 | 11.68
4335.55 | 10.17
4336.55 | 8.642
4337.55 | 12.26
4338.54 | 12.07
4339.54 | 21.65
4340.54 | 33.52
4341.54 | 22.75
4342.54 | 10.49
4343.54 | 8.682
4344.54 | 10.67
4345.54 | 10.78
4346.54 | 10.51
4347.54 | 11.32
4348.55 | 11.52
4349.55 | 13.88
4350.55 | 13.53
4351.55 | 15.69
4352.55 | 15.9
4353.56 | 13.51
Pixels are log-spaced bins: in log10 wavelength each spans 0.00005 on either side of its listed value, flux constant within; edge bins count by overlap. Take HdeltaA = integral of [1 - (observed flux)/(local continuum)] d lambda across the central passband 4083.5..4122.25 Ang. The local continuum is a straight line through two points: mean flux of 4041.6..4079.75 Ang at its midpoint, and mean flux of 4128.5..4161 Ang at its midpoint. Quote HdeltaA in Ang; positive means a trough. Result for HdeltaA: 7.2 Ang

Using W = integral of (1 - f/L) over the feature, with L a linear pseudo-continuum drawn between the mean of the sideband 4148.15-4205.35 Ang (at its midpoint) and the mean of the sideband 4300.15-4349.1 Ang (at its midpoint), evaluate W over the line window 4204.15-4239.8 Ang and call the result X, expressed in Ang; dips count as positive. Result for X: 1.8 Ang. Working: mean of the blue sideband 16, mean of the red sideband 14.1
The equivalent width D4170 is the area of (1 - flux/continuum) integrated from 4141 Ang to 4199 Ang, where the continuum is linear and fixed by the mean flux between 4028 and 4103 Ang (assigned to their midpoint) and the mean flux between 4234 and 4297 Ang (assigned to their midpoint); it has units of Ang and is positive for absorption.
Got -2.7 Ang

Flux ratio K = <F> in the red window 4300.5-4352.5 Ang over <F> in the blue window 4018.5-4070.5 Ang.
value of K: 0.85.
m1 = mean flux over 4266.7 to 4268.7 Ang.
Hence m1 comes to 14.9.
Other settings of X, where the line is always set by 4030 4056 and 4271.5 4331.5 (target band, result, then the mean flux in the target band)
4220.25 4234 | 0.06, 15.4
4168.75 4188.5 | 1.12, 15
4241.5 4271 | -0.90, 15.6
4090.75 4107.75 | 3.62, 13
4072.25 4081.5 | 0.70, 15.5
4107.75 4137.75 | 2.25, 15.1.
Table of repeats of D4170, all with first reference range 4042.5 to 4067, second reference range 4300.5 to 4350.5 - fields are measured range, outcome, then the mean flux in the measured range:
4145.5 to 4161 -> -1.79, 17.8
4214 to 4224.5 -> 0.79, 14.1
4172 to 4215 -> 0.56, 15.3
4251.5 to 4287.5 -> -1.39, 15.3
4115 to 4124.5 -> 0.30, 15.8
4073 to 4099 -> 4.82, 13.6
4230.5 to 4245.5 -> 0.06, 15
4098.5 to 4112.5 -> 2.12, 14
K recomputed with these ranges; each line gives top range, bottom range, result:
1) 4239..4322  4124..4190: 0.94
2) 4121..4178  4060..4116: 1.09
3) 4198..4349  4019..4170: 0.94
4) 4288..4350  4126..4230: 0.92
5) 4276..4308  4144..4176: 0.92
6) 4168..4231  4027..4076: 0.90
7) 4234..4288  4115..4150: 0.96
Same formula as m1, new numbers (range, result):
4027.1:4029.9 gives 13.8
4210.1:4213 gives 13.9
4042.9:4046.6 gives 17.1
